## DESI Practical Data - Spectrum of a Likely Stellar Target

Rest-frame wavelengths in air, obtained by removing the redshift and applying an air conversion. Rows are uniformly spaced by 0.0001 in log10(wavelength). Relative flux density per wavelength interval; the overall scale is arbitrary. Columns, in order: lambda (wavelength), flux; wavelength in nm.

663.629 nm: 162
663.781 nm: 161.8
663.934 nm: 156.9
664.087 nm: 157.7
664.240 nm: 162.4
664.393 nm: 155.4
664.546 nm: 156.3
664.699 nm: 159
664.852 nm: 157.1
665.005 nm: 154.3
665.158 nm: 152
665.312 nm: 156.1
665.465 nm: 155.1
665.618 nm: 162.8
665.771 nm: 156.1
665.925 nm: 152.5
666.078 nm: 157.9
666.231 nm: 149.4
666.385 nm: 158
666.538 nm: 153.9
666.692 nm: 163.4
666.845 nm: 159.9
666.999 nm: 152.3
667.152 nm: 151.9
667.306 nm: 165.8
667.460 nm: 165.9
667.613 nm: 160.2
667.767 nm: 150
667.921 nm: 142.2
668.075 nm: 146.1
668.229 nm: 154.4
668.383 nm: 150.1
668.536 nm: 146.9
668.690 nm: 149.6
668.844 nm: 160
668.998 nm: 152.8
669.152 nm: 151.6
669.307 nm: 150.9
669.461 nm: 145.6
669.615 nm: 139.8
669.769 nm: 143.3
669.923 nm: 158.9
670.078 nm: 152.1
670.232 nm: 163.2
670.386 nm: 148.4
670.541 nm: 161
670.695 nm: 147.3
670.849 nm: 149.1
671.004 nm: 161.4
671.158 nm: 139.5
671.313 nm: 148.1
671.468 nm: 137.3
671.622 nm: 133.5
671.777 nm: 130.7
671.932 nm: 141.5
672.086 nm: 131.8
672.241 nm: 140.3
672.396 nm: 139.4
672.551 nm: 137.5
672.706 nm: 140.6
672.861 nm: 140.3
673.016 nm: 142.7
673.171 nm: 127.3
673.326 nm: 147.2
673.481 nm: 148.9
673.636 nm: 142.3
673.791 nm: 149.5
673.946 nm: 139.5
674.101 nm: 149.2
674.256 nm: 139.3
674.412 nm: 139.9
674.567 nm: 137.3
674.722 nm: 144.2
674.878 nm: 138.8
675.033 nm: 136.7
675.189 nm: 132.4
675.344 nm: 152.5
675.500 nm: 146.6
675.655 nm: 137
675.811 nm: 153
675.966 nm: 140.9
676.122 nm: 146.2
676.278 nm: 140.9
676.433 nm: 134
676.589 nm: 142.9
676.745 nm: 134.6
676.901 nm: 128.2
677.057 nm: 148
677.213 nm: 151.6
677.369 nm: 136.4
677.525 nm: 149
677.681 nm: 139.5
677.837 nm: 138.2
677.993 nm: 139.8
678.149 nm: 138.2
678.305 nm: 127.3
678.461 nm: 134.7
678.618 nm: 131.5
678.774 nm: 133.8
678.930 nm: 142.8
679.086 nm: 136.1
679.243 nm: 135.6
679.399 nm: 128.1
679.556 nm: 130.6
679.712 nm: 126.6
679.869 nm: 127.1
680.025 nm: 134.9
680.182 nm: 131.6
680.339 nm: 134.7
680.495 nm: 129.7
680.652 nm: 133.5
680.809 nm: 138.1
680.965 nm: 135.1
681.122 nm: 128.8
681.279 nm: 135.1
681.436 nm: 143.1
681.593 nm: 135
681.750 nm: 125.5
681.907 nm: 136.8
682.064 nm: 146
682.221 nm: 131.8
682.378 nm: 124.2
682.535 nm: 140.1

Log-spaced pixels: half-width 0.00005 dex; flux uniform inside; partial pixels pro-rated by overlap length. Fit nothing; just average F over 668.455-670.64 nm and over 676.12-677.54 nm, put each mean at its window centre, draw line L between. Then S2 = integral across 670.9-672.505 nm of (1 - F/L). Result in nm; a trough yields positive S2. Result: 0.09 nm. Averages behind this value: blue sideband 152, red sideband 141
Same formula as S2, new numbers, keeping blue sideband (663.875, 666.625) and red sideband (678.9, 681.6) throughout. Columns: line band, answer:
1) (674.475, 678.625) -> -0.03 nm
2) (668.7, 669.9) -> 0.00 nm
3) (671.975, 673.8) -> 0.05 nm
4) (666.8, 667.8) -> -0.03 nm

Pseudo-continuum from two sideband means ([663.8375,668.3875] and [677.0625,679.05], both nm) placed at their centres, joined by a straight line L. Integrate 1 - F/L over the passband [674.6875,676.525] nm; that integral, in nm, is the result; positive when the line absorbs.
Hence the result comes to 0.01 nm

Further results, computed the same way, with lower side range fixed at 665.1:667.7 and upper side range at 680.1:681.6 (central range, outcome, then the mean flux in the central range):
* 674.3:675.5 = 0.03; 141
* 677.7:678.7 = 0.02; 135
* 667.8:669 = 0.03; 150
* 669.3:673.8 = 0.14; 144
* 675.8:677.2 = 0.00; 141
